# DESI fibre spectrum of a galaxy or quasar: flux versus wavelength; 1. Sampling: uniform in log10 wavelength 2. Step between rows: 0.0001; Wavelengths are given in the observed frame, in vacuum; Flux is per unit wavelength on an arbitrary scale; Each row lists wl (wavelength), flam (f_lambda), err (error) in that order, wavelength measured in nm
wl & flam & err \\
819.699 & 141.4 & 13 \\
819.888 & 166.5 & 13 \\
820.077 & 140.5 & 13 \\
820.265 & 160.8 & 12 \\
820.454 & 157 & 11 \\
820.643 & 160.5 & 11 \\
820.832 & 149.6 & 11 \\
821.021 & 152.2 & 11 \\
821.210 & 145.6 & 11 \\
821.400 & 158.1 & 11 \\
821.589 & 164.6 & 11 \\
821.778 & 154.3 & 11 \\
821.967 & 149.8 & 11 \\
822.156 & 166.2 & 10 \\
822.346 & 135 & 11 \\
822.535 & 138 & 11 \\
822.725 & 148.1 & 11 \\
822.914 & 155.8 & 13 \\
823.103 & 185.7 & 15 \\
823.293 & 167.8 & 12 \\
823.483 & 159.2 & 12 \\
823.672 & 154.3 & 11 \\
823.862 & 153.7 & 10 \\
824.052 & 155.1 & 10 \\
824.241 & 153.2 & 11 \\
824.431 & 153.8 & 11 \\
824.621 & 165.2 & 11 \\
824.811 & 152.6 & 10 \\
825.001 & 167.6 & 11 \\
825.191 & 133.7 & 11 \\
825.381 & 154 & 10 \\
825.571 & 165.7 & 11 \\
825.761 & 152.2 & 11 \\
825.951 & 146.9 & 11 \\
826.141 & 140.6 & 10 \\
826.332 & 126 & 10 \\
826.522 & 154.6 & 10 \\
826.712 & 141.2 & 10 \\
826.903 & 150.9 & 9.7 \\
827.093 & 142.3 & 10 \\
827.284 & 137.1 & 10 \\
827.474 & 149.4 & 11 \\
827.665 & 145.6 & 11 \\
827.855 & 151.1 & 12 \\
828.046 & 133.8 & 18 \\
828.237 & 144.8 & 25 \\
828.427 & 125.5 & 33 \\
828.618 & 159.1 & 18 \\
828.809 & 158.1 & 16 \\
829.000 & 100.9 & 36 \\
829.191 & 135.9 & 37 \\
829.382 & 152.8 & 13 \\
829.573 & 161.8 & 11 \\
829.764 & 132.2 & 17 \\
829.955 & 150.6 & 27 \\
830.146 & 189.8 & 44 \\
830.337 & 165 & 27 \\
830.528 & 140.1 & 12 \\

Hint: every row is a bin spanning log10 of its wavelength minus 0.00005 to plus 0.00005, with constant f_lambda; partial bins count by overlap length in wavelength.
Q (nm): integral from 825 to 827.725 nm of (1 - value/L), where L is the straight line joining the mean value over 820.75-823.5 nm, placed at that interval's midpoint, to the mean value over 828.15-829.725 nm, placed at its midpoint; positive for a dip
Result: 0.01 nm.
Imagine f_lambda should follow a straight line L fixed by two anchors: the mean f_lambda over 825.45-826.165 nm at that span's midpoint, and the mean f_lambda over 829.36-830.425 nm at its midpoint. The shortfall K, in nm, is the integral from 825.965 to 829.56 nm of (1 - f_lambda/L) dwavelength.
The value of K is 0.311 nm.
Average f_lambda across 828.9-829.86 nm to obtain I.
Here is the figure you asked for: 137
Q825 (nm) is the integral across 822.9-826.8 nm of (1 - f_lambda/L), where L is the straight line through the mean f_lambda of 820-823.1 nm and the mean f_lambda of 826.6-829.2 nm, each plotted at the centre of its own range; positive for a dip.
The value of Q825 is -0.19 nm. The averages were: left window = 153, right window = 141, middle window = 154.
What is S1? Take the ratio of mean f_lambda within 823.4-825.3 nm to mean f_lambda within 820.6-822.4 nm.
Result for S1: 1.01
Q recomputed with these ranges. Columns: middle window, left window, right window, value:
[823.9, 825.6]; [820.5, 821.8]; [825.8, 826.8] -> -0.10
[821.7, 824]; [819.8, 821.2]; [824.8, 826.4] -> -0.05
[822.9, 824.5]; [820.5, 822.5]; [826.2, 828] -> -0.11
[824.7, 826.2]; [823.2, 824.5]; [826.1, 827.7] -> -0.03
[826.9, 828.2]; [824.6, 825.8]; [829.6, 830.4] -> 0.11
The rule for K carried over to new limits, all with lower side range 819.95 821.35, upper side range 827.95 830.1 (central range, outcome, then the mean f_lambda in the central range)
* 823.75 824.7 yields -0.049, 156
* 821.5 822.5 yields -0.012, 153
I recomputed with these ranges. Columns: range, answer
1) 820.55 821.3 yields 152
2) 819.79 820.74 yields 157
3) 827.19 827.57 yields 143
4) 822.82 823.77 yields 165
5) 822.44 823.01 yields 148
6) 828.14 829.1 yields 138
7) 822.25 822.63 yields 136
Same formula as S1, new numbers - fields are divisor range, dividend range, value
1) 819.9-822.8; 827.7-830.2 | 0.95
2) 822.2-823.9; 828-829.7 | 0.91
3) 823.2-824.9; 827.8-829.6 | 0.90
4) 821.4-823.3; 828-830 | 0.91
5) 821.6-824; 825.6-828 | 0.93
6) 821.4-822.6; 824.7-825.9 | 1.01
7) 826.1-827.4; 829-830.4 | 1.07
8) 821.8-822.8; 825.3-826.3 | 1.02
